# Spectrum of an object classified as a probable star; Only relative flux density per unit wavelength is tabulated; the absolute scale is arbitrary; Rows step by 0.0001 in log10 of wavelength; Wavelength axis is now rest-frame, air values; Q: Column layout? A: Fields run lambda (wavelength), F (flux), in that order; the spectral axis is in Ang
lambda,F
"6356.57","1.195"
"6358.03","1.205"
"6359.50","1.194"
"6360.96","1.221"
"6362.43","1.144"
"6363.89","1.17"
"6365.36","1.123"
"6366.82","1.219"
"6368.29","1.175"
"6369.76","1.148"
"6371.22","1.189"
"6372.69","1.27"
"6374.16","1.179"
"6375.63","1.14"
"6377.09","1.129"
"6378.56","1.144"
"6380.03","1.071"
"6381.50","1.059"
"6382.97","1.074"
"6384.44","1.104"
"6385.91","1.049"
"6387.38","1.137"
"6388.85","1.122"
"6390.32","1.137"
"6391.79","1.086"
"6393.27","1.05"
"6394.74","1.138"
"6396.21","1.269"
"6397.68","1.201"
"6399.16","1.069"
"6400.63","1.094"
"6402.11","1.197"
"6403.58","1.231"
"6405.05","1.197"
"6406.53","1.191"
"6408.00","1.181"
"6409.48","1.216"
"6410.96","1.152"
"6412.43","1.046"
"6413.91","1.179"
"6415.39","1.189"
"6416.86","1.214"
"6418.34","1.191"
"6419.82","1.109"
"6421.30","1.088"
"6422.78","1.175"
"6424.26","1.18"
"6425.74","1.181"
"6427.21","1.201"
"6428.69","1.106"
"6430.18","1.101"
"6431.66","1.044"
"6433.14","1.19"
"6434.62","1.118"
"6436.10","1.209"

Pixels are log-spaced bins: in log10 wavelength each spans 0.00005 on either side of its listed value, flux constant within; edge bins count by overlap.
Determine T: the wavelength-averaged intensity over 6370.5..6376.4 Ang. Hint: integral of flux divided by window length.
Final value 1.19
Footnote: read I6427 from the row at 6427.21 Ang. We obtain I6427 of 1.201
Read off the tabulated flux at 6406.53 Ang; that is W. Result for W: 1.191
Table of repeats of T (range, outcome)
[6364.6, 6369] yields 1.17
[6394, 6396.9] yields 1.2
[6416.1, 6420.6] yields 1.17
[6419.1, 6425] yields 1.14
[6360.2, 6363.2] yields 1.18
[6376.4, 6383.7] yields 1.09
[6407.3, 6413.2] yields 1.15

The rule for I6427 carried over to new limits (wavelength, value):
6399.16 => 1.069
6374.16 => 1.179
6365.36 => 1.123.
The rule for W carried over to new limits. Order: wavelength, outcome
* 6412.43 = 1.046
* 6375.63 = 1.14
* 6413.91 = 1.179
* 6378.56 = 1.144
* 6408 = 1.181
